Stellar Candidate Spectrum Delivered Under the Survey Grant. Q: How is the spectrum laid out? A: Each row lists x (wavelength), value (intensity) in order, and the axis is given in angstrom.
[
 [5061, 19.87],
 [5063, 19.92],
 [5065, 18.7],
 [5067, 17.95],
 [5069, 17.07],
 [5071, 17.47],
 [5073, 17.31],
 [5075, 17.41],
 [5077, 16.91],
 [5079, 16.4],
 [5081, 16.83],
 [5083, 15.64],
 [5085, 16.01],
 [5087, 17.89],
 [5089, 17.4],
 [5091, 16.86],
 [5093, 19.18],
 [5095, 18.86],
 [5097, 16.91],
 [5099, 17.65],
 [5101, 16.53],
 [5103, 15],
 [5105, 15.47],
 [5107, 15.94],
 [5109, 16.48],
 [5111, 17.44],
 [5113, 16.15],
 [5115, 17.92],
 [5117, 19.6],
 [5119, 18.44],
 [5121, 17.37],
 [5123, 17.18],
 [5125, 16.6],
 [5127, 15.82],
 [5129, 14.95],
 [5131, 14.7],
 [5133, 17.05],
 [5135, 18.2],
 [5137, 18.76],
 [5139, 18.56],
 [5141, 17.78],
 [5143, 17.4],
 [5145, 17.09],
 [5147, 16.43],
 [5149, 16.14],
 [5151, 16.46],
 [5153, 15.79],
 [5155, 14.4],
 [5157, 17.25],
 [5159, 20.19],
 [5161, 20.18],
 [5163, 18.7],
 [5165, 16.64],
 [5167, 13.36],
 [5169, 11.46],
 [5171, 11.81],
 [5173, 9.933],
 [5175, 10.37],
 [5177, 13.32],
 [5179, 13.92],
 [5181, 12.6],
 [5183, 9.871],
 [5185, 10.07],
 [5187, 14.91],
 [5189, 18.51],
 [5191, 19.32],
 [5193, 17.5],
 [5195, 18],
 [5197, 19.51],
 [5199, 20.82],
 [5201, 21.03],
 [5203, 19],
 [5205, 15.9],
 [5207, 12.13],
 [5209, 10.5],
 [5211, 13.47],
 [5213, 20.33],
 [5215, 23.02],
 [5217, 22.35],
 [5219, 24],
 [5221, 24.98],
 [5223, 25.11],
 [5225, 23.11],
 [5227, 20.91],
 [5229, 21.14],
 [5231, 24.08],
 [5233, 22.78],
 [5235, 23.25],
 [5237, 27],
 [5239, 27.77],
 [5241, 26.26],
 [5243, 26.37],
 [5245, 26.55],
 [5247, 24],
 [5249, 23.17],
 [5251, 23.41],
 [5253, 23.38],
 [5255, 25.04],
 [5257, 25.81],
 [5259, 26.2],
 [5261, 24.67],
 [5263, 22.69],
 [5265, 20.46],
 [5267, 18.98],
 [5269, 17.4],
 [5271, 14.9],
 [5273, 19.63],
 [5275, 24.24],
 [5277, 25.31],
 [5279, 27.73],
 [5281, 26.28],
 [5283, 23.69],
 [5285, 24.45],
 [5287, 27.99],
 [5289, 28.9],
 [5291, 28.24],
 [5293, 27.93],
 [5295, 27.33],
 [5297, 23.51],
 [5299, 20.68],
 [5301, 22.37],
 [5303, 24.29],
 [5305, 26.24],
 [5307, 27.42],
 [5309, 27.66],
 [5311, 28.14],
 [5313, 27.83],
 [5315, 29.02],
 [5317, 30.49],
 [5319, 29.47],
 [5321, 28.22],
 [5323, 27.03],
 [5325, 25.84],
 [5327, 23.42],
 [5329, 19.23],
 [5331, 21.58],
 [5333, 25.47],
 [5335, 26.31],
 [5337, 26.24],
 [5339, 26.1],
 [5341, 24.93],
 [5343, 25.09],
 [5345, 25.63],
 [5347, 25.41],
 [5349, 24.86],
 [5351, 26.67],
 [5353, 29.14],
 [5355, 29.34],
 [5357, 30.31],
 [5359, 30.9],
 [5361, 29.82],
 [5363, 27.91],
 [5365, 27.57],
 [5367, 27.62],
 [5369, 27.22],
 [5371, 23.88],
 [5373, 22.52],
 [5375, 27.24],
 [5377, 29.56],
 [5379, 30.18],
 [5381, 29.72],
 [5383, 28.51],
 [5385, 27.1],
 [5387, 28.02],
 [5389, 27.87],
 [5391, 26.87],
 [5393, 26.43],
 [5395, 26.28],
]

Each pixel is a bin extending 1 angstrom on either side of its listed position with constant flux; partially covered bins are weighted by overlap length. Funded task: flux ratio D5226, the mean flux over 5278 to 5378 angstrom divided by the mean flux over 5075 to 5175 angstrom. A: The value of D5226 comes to 1.60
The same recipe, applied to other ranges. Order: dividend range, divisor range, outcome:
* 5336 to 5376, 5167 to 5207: 1.79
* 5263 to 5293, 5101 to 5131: 1.41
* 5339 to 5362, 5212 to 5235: 1.20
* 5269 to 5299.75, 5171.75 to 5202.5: 1.60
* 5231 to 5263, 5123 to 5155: 1.49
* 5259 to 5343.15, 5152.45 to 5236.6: 1.42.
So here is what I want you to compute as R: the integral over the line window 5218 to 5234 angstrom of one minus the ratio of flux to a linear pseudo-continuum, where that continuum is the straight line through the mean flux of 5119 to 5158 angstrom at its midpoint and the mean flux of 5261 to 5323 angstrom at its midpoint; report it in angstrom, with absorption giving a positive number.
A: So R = -1.3 angstrom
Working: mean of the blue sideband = 16.8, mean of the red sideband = 25.1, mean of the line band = 23.3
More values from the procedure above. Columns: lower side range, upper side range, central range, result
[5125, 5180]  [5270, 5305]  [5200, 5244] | -2.43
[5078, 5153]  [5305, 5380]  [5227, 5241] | -1.30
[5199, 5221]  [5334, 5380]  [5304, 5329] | -2.48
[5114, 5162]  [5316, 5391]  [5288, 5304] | -0.71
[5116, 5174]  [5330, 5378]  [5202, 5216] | 2.36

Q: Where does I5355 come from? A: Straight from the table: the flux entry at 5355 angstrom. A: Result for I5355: 29.34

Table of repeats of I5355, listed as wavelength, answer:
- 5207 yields 12.13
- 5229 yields 21.14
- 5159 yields 20.19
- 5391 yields 26.87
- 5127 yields 15.82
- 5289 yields 28.9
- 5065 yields 18.7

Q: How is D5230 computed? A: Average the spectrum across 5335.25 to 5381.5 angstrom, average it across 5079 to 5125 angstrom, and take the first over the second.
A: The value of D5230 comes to 1.59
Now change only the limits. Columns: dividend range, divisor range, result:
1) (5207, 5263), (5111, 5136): 1.36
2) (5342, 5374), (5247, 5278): 1.21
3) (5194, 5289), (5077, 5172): 1.33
